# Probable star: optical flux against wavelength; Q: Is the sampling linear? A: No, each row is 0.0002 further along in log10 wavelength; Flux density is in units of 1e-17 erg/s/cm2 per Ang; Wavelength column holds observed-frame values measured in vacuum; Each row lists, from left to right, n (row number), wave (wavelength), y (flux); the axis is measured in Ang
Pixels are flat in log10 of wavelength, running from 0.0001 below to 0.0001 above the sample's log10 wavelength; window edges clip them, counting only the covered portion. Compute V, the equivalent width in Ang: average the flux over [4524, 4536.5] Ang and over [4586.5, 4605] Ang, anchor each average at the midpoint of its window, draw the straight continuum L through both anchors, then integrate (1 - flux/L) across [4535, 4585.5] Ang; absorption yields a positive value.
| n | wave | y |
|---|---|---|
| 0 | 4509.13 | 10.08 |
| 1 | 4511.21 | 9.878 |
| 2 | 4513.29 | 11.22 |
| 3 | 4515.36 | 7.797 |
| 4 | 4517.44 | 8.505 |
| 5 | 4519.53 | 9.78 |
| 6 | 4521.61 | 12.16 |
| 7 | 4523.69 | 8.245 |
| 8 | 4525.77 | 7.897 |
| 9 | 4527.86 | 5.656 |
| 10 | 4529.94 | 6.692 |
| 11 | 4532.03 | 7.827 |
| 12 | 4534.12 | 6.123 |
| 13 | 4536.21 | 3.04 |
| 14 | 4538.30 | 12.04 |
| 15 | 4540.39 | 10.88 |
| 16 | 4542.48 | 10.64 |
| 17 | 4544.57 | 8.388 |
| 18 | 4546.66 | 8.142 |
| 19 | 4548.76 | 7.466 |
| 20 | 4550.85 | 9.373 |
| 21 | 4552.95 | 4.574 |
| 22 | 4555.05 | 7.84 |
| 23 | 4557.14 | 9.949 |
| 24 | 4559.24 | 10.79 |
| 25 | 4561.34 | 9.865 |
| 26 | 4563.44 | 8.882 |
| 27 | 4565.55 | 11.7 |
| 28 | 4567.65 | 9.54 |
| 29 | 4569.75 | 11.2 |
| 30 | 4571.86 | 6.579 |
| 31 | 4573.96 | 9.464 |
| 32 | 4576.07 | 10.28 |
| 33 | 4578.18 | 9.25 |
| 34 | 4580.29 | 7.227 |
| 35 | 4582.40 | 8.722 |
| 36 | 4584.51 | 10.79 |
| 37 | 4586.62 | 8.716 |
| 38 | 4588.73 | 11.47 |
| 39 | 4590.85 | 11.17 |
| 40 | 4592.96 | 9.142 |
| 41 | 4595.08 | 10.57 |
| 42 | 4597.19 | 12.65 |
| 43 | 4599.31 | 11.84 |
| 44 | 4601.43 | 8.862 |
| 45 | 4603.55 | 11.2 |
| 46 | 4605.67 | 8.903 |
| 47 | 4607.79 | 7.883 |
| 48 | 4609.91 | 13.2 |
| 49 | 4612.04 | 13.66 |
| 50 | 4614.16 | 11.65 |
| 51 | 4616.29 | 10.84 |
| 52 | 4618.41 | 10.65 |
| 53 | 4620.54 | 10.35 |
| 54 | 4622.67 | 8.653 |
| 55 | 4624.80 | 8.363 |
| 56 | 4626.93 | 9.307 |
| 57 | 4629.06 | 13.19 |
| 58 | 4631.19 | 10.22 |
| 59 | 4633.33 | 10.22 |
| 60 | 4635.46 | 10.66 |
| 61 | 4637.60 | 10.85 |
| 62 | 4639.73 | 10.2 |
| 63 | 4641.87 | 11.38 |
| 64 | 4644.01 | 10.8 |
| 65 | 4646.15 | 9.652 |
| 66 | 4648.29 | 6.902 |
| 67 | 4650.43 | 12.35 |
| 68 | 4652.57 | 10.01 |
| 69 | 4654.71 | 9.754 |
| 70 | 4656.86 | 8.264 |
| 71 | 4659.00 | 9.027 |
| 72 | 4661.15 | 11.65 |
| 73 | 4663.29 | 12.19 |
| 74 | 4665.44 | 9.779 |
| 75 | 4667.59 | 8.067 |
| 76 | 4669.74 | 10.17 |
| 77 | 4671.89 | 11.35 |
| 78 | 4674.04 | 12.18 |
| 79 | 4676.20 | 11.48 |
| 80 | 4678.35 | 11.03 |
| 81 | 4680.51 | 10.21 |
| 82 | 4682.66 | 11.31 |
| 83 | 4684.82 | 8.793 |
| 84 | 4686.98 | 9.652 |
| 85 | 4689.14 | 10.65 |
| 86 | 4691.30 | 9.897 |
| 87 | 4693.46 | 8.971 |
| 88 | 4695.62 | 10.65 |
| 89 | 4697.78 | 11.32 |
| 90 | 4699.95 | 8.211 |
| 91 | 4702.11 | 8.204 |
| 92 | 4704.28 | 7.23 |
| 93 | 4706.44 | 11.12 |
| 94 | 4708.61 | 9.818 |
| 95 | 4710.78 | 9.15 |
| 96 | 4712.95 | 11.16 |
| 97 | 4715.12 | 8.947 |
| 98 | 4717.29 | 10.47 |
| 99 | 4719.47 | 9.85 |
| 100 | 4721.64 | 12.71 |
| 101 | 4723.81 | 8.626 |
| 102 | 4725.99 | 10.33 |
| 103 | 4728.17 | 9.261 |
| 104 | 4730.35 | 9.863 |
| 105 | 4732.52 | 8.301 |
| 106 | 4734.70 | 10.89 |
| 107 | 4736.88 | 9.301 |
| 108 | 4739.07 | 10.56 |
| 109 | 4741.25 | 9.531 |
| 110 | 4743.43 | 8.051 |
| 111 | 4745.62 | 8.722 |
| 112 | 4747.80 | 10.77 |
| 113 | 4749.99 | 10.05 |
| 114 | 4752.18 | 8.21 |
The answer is -3.95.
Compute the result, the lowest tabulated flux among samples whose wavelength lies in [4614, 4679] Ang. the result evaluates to 6.902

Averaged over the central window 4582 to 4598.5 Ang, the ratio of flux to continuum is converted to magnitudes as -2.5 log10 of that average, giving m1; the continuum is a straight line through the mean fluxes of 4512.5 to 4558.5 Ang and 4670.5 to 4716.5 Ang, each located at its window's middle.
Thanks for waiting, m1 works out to -0.17 mag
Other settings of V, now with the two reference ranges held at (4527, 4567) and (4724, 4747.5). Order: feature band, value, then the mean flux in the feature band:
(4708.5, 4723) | -1.42 Ang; 10.3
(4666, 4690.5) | -3.35 Ang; 10.4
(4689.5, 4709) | -0.49 Ang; 9.52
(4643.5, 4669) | -2.27 Ang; 9.86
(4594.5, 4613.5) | -4.86 Ang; 11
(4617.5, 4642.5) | -3.97 Ang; 10.3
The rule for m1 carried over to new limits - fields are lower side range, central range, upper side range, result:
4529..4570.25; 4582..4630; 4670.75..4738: -0.147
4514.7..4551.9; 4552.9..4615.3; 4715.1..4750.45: -0.147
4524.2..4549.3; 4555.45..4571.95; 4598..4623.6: -0.117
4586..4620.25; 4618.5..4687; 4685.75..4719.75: -0.003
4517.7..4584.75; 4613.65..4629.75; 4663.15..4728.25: -0.096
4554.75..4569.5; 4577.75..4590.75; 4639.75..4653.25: 0.059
